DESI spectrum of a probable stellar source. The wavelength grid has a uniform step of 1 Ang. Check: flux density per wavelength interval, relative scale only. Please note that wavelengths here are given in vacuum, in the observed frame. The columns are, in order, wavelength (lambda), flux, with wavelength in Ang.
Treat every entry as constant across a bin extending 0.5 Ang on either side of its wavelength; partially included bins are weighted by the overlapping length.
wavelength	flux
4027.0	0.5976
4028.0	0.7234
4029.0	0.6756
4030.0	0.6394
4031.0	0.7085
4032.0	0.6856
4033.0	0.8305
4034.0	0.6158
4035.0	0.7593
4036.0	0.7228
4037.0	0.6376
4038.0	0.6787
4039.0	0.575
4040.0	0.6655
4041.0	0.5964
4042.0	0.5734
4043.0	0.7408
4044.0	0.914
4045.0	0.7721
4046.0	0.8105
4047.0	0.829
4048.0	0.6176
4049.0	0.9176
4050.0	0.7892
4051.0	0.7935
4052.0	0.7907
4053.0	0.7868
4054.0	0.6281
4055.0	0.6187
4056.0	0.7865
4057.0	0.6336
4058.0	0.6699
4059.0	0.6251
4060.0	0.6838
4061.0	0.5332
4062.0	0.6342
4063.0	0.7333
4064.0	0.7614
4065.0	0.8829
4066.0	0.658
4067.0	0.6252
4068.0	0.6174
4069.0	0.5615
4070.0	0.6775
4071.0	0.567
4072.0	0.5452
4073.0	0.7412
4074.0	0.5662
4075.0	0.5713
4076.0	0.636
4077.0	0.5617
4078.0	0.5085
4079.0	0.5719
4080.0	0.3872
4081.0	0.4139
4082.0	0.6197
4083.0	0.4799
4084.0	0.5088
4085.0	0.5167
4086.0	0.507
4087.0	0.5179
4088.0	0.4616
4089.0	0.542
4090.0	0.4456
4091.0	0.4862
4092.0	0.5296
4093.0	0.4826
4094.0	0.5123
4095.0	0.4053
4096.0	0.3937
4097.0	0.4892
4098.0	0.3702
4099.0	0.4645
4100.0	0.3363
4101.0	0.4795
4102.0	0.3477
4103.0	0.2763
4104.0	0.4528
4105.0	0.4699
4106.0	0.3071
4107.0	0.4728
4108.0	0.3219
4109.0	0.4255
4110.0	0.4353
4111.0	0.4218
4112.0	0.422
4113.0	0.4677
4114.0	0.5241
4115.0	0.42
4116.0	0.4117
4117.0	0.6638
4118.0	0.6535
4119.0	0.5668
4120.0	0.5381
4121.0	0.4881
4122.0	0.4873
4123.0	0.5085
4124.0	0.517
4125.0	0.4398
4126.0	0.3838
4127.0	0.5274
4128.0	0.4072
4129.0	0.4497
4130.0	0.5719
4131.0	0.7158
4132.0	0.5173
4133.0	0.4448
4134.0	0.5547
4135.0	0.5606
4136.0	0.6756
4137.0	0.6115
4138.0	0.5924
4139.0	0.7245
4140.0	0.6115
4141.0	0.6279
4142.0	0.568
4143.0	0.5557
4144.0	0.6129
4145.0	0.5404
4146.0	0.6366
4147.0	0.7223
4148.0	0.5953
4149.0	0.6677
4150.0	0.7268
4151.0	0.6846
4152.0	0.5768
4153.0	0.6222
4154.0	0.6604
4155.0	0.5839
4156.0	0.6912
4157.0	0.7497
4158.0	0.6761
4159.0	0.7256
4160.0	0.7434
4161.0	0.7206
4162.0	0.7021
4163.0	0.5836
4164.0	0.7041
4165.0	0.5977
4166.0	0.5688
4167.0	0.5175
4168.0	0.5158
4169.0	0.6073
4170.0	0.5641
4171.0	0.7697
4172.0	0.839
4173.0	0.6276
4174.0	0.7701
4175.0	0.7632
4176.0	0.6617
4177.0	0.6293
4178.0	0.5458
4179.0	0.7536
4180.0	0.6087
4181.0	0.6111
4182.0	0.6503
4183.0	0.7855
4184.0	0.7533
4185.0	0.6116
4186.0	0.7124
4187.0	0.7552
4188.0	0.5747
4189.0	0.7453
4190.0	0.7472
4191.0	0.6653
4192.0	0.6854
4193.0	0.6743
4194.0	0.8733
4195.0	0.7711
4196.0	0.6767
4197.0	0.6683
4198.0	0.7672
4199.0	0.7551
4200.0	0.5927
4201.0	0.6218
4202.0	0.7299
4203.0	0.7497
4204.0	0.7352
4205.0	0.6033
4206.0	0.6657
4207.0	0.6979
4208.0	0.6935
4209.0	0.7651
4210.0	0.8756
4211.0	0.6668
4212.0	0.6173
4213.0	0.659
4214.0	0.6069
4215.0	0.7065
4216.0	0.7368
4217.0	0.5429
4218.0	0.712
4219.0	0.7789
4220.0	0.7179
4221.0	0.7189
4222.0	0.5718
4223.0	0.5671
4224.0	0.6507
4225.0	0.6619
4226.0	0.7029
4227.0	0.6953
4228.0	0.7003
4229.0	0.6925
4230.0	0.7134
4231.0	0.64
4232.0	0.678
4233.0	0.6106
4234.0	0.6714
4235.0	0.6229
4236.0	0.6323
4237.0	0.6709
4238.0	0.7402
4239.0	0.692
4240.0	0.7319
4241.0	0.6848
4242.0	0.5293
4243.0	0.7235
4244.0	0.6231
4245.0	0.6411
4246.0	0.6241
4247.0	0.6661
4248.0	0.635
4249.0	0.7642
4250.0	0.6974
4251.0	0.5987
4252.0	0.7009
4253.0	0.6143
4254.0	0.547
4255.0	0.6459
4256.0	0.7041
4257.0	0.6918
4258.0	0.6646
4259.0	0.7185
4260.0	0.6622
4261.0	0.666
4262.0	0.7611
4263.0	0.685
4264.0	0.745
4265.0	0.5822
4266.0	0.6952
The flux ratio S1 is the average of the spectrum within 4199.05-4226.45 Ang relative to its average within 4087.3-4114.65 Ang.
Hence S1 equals 1.56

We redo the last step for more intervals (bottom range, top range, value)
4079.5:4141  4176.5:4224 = 1.41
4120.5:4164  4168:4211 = 1.16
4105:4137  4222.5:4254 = 1.34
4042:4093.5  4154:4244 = 1.07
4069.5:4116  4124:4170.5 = 1.26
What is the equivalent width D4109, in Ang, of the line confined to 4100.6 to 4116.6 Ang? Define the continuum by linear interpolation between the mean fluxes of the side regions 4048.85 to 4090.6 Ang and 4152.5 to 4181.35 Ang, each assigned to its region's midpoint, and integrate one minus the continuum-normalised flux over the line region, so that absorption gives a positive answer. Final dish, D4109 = 5.48 Ang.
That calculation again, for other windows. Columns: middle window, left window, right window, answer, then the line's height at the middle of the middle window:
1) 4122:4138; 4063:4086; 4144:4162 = 2.9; 0.644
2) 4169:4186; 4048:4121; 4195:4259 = -1.4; 0.632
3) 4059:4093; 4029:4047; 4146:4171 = 5.5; 0.687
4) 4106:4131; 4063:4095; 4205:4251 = 4.7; 0.593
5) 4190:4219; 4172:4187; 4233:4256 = -1.1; 0.675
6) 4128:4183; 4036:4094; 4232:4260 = 1.0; 0.646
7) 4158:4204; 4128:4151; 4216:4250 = -3.7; 0.631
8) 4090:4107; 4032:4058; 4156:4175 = 6.6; 0.698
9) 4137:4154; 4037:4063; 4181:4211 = 1.9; 0.707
